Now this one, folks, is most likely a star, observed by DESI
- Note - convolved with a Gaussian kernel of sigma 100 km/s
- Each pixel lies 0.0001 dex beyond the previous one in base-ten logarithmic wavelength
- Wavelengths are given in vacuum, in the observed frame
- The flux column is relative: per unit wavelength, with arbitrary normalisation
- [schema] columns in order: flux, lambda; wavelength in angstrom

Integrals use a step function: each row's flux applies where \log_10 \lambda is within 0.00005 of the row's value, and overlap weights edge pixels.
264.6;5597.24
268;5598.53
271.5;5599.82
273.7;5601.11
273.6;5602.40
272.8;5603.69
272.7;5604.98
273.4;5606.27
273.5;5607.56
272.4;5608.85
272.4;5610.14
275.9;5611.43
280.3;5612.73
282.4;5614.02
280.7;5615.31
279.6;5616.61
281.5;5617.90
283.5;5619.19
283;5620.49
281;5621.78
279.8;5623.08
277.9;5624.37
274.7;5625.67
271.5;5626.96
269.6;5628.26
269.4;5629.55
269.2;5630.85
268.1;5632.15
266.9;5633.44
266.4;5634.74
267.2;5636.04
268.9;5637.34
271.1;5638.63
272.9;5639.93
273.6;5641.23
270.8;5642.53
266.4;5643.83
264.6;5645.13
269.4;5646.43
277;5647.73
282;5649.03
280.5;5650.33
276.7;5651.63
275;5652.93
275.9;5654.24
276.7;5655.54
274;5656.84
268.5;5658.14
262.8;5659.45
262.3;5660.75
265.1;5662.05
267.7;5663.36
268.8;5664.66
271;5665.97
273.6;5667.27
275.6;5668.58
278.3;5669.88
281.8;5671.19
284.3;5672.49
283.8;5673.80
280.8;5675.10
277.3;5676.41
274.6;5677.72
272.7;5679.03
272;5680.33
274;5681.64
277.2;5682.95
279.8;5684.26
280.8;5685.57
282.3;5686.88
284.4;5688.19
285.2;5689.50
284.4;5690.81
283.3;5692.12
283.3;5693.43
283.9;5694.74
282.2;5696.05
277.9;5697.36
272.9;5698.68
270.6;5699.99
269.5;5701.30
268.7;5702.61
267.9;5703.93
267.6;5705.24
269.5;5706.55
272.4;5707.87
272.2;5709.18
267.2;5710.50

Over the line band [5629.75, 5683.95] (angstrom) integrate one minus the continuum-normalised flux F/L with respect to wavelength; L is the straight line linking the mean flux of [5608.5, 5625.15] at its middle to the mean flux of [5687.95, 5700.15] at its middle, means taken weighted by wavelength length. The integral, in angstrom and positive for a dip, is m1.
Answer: 1.4 angstrom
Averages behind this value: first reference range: 279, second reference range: 281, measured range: 273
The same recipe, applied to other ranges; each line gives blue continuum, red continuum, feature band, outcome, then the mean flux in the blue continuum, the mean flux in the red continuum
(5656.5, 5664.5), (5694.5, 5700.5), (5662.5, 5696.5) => -0.8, 267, 277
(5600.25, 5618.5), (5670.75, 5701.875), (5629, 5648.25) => 0.5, 276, 279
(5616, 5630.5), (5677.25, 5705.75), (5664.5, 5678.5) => 0.0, 277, 277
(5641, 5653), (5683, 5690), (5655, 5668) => 0.4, 274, 282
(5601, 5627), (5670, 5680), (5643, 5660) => 0.3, 277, 279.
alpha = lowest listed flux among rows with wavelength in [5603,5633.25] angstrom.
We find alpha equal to 268.1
